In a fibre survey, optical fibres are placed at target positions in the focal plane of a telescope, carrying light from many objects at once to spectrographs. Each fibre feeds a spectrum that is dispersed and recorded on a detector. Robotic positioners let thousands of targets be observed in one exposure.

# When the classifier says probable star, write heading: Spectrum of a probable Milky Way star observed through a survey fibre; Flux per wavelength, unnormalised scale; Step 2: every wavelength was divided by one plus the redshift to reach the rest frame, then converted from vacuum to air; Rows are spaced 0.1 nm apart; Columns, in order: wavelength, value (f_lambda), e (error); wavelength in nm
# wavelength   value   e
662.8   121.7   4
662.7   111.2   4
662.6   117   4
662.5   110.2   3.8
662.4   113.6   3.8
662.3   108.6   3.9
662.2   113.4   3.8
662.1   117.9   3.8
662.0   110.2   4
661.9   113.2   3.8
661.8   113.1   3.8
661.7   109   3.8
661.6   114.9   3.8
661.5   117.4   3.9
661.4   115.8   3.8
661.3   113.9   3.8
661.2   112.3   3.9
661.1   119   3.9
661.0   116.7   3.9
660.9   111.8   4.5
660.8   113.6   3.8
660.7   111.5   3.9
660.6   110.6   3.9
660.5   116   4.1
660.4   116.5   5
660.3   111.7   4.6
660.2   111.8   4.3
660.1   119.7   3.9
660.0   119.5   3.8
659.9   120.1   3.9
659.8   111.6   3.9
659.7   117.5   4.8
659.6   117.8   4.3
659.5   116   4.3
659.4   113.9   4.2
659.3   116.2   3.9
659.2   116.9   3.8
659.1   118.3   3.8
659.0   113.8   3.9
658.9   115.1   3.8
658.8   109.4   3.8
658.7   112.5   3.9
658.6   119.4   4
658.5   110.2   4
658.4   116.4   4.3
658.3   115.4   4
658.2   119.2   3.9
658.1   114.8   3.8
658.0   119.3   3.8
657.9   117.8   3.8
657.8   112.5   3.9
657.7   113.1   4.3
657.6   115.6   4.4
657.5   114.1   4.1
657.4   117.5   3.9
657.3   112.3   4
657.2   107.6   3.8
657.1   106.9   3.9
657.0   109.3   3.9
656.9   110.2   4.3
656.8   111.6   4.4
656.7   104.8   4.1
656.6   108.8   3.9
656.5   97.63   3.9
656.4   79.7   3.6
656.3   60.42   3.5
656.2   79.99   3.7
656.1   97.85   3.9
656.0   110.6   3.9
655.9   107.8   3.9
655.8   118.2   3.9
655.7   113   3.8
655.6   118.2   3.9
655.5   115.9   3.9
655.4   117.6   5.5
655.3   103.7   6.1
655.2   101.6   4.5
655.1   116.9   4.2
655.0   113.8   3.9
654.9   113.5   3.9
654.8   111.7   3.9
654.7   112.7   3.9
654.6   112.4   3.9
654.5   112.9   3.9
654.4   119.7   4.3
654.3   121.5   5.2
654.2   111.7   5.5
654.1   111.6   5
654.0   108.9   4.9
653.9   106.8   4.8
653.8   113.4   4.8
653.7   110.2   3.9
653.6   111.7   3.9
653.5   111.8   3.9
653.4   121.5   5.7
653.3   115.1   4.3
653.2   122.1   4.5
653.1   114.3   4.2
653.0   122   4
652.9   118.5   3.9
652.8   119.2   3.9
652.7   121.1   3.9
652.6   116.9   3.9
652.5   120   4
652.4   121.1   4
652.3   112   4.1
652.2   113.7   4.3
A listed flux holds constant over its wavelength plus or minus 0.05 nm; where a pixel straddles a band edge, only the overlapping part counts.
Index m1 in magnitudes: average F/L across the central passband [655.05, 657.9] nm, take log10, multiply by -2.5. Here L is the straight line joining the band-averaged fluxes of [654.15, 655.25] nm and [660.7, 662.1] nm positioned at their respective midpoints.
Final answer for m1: 0.07 mag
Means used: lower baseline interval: 113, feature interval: 107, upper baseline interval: 114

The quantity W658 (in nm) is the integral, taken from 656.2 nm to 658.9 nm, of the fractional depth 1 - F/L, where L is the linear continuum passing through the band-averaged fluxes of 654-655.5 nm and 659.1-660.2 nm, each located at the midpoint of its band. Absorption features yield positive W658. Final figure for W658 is 0.15 nm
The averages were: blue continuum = 113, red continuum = 117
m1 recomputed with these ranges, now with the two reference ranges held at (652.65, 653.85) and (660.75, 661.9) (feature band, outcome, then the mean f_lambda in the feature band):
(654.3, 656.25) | 0.05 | 111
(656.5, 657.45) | 0.06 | 109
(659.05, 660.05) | -0.02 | 117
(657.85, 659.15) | 0.00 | 116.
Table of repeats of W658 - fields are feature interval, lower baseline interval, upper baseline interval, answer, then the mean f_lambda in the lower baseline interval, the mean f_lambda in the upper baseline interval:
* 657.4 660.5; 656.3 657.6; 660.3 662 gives -0.177 nm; 105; 114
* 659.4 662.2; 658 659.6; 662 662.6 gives -0.019 nm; 115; 113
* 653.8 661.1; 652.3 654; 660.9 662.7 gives 0.215 nm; 116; 114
